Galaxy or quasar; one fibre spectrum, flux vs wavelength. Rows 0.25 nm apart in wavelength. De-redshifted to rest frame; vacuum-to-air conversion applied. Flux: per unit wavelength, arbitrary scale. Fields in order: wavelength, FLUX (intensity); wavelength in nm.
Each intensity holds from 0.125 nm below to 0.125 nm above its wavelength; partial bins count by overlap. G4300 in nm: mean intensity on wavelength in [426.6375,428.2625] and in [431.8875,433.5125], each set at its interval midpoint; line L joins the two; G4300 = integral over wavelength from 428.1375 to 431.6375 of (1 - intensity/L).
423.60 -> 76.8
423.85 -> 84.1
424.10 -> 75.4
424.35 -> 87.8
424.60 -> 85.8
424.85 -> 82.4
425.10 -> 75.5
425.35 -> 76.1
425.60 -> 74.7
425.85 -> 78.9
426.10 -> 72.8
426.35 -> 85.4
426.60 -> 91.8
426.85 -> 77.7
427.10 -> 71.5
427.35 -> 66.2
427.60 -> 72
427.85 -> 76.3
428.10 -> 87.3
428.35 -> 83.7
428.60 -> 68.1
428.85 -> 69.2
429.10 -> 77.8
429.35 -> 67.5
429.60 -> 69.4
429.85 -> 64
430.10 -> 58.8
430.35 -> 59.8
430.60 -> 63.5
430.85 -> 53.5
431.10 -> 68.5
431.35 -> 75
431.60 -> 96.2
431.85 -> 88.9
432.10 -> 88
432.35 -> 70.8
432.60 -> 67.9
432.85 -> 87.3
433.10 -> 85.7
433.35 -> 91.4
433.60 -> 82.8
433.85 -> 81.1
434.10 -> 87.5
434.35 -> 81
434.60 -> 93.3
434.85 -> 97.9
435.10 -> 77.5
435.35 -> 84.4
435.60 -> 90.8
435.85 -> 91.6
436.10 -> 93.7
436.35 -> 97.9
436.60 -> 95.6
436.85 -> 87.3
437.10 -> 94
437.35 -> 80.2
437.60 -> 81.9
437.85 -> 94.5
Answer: 0.42 nm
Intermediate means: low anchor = 76.3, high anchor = 82.3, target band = 69.4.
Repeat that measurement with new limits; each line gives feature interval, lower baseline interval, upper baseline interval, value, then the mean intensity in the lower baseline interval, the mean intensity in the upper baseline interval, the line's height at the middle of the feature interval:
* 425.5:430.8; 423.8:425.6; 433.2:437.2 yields 0.66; 80.4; 89.2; 83.3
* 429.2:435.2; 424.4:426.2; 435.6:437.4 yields 0.66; 78.5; 91.9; 86.8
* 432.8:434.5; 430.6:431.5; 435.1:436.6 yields -0.13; 66.2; 90.8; 79.5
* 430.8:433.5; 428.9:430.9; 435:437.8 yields -0.25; 64.9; 88.9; 73.2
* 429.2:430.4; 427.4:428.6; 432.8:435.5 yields 0.24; 77.8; 86.4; 80.3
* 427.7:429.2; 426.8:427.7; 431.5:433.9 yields -0.06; 71.4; 84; 74.1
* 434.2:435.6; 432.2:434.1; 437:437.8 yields -0.06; 81.5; 86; 83.3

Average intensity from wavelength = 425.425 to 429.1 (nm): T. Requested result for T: 76.9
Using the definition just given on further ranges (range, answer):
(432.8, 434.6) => 85.7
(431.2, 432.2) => 86.5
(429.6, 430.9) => 61.2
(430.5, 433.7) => 78.5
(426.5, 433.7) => 75.1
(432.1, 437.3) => 86.9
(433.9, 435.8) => 87.4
